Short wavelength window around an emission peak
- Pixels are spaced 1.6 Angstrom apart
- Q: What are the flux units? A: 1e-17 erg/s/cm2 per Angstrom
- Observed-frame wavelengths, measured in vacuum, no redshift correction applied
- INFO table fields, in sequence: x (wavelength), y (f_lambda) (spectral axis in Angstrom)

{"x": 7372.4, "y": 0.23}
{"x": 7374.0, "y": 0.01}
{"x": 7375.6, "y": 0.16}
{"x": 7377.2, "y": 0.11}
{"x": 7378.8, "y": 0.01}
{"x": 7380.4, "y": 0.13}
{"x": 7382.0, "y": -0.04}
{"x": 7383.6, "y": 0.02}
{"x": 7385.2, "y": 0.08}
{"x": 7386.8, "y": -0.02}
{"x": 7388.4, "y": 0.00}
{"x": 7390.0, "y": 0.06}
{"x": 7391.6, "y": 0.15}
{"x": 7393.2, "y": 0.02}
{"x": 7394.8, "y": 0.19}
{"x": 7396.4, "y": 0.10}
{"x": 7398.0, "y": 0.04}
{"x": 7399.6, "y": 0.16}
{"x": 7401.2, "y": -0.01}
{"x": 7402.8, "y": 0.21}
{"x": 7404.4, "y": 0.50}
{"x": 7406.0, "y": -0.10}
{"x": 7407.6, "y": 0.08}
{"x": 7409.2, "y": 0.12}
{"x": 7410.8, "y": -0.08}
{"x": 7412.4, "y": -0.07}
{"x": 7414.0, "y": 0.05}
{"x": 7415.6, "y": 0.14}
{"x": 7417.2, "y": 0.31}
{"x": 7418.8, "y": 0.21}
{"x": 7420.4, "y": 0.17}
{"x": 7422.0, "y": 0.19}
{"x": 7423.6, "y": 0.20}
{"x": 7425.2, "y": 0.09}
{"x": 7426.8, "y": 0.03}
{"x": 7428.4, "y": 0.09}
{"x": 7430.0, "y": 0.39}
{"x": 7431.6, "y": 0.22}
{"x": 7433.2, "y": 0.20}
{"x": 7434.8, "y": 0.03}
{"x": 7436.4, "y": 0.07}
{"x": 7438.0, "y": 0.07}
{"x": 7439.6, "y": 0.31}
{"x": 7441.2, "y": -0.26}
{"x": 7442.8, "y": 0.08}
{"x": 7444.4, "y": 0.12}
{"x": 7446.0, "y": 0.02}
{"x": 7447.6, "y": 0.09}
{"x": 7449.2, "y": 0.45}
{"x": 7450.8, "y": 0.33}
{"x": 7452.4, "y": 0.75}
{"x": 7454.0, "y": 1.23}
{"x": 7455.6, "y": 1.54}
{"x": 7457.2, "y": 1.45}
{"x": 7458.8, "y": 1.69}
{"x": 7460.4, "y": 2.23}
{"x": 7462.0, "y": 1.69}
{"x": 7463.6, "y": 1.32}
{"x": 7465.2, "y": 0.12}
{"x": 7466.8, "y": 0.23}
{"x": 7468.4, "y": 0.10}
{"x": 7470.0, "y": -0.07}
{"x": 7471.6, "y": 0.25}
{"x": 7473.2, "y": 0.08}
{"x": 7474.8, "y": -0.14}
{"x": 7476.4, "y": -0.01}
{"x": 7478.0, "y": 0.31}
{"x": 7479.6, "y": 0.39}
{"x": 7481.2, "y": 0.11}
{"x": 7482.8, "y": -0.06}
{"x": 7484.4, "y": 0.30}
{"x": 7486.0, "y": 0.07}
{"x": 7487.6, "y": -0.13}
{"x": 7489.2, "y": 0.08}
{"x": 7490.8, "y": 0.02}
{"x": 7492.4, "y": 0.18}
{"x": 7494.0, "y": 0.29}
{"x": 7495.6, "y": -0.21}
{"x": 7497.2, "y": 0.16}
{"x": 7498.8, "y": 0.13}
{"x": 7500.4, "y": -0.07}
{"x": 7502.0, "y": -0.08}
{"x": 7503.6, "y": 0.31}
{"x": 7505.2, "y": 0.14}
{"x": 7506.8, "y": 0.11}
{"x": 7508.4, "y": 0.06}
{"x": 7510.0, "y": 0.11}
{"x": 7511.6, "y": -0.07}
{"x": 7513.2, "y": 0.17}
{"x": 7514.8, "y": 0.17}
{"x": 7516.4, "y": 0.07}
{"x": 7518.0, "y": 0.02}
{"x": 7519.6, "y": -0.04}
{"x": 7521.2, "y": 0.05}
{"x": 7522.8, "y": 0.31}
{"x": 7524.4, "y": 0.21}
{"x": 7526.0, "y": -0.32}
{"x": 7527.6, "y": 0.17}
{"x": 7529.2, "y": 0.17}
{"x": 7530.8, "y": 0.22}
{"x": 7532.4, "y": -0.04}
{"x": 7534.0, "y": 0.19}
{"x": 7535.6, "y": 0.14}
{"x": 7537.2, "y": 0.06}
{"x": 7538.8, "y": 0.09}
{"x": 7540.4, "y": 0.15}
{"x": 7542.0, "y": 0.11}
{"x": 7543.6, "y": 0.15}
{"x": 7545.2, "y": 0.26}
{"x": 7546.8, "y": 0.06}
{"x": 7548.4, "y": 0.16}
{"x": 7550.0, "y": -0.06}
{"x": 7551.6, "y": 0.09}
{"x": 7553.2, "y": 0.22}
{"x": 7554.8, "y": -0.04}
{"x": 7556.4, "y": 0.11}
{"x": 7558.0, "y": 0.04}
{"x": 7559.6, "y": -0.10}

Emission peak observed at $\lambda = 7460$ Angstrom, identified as [O II]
